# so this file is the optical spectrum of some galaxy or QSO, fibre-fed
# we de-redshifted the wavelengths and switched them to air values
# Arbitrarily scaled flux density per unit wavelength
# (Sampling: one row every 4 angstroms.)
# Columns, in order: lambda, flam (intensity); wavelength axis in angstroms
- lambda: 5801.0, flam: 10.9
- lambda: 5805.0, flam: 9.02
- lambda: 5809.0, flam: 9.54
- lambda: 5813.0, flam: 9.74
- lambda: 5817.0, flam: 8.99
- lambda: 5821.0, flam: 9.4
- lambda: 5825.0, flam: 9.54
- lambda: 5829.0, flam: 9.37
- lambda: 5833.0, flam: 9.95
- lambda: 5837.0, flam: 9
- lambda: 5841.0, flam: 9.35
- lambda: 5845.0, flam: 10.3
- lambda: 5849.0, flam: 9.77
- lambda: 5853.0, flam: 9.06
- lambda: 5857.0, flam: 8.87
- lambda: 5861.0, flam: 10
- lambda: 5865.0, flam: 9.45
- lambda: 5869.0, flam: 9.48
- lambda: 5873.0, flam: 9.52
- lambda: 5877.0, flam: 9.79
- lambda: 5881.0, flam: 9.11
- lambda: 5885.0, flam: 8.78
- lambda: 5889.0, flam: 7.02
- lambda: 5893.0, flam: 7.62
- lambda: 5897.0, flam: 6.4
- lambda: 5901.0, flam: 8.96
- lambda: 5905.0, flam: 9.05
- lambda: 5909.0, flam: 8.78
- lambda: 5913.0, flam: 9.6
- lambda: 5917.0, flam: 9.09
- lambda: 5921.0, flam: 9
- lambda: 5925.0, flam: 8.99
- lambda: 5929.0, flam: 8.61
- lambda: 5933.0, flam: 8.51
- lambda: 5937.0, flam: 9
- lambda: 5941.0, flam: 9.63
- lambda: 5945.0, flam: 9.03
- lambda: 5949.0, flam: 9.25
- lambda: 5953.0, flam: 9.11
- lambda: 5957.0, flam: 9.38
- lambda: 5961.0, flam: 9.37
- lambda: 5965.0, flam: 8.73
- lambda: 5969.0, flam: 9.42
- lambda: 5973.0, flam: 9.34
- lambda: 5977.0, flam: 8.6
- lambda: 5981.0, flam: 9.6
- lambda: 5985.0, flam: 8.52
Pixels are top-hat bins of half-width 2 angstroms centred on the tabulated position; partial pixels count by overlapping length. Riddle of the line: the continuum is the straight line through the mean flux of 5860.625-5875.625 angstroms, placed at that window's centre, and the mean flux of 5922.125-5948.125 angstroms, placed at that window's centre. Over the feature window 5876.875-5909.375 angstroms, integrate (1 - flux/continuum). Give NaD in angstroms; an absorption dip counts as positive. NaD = 3.70 angstroms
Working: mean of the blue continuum 9.58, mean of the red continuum 8.98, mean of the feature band 8.29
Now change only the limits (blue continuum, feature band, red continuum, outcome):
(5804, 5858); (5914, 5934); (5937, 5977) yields 0.8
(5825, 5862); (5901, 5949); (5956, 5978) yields 1.2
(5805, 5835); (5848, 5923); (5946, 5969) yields 3.5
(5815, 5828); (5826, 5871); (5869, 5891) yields -1.9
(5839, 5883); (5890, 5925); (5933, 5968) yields 2.9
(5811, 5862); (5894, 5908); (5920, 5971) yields 1.7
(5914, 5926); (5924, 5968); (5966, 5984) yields 0.3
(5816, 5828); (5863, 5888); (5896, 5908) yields -1.7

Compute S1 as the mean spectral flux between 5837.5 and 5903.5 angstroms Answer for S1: 8.97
